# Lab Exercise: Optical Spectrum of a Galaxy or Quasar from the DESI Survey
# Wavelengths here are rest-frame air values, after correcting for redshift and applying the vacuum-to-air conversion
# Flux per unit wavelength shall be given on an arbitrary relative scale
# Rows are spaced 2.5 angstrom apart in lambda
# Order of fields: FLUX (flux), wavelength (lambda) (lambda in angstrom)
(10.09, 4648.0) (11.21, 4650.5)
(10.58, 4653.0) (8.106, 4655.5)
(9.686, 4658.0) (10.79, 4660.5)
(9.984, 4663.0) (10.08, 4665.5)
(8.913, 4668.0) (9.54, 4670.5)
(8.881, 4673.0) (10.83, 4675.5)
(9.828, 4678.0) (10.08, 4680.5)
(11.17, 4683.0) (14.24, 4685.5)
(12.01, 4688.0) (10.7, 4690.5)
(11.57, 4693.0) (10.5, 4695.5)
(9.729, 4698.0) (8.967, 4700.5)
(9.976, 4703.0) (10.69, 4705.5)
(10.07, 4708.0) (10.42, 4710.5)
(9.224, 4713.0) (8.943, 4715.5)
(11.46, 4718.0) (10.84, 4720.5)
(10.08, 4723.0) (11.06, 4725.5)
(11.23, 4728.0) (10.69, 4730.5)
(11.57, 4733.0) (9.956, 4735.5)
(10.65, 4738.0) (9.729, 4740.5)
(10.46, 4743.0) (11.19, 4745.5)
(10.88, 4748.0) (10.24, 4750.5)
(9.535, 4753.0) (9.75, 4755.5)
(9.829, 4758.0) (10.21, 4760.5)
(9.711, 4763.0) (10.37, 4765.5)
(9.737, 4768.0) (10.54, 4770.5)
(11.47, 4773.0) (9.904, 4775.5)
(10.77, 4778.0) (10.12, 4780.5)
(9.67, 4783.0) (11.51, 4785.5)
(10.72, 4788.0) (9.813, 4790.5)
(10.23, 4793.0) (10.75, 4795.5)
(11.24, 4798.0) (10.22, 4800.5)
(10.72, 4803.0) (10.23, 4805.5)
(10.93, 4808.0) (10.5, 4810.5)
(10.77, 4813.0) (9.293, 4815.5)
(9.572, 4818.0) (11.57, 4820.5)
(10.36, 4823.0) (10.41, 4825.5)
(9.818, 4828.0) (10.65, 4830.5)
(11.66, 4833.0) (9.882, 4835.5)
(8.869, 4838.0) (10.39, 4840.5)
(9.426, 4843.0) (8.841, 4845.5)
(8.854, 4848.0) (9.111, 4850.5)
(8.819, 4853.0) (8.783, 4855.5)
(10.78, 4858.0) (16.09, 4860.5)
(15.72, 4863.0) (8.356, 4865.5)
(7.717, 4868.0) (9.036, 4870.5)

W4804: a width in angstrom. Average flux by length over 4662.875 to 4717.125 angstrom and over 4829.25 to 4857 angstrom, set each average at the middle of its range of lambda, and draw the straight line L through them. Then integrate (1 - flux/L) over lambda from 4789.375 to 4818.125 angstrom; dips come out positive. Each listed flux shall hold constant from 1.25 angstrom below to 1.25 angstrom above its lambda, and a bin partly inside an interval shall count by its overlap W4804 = -1.8 angstrom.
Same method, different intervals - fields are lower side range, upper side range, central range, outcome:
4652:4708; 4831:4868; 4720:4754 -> -0.90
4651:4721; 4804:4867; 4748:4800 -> 0.10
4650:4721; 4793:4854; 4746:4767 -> 0.22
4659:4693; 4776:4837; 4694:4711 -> 0.80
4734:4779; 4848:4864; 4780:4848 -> 3.56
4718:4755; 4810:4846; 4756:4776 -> 0.45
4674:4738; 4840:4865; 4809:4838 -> 0.75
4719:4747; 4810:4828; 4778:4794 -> 0.12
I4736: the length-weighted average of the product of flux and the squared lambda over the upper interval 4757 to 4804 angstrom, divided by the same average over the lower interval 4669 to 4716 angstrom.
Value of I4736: 1.0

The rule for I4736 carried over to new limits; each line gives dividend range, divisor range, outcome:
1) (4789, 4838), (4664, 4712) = 1.05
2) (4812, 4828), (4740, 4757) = 1.03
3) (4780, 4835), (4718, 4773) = 1.03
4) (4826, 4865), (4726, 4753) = 1.03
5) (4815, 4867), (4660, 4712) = 1.06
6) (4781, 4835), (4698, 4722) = 1.09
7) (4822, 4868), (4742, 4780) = 1.04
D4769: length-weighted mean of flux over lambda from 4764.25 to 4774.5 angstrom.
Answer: 10.5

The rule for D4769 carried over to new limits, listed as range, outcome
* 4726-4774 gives 10.4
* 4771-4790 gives 10.6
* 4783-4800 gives 10.6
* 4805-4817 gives 10.3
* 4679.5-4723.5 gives 10.6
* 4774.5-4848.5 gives 10.3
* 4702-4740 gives 10.4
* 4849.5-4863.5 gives 11.4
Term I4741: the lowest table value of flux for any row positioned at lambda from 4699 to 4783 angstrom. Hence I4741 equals 8.943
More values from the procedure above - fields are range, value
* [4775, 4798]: 9.67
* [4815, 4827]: 9.293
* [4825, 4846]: 8.841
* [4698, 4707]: 8.967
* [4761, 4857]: 8.783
